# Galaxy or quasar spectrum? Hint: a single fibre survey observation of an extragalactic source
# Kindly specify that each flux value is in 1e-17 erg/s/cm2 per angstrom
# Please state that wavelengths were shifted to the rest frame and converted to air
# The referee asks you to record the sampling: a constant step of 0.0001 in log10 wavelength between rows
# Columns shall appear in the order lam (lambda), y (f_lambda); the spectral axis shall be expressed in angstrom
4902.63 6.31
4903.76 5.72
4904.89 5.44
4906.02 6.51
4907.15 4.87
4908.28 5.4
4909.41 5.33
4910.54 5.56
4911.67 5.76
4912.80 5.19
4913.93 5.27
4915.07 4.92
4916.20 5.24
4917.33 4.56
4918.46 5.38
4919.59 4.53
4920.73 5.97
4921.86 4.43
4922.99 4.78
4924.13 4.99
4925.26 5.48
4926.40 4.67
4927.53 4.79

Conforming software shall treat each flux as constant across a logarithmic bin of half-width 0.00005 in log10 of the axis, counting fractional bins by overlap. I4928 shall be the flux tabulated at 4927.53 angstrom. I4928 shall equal 4.79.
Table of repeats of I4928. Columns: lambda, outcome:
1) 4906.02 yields 6.51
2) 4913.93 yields 5.27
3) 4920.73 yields 5.97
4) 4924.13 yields 4.99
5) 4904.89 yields 5.44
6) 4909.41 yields 5.33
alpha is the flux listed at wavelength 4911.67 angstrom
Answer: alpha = 5.76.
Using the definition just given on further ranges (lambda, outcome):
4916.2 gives 5.24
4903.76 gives 5.72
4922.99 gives 4.78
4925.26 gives 5.48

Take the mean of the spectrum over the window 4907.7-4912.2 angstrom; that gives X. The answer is 5.51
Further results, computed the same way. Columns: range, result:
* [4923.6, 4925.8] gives 5.25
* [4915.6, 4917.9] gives 4.92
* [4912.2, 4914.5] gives 5.23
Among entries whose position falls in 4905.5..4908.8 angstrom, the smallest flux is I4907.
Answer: 4.87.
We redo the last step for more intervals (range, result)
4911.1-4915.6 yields 4.92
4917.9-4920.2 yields 4.53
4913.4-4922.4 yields 4.43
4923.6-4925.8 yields 4.99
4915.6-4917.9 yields 4.56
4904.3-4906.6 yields 5.44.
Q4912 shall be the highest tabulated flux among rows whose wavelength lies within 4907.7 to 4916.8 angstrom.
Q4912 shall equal 5.76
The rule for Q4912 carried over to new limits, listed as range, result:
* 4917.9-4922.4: 5.97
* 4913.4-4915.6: 5.27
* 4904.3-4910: 6.51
